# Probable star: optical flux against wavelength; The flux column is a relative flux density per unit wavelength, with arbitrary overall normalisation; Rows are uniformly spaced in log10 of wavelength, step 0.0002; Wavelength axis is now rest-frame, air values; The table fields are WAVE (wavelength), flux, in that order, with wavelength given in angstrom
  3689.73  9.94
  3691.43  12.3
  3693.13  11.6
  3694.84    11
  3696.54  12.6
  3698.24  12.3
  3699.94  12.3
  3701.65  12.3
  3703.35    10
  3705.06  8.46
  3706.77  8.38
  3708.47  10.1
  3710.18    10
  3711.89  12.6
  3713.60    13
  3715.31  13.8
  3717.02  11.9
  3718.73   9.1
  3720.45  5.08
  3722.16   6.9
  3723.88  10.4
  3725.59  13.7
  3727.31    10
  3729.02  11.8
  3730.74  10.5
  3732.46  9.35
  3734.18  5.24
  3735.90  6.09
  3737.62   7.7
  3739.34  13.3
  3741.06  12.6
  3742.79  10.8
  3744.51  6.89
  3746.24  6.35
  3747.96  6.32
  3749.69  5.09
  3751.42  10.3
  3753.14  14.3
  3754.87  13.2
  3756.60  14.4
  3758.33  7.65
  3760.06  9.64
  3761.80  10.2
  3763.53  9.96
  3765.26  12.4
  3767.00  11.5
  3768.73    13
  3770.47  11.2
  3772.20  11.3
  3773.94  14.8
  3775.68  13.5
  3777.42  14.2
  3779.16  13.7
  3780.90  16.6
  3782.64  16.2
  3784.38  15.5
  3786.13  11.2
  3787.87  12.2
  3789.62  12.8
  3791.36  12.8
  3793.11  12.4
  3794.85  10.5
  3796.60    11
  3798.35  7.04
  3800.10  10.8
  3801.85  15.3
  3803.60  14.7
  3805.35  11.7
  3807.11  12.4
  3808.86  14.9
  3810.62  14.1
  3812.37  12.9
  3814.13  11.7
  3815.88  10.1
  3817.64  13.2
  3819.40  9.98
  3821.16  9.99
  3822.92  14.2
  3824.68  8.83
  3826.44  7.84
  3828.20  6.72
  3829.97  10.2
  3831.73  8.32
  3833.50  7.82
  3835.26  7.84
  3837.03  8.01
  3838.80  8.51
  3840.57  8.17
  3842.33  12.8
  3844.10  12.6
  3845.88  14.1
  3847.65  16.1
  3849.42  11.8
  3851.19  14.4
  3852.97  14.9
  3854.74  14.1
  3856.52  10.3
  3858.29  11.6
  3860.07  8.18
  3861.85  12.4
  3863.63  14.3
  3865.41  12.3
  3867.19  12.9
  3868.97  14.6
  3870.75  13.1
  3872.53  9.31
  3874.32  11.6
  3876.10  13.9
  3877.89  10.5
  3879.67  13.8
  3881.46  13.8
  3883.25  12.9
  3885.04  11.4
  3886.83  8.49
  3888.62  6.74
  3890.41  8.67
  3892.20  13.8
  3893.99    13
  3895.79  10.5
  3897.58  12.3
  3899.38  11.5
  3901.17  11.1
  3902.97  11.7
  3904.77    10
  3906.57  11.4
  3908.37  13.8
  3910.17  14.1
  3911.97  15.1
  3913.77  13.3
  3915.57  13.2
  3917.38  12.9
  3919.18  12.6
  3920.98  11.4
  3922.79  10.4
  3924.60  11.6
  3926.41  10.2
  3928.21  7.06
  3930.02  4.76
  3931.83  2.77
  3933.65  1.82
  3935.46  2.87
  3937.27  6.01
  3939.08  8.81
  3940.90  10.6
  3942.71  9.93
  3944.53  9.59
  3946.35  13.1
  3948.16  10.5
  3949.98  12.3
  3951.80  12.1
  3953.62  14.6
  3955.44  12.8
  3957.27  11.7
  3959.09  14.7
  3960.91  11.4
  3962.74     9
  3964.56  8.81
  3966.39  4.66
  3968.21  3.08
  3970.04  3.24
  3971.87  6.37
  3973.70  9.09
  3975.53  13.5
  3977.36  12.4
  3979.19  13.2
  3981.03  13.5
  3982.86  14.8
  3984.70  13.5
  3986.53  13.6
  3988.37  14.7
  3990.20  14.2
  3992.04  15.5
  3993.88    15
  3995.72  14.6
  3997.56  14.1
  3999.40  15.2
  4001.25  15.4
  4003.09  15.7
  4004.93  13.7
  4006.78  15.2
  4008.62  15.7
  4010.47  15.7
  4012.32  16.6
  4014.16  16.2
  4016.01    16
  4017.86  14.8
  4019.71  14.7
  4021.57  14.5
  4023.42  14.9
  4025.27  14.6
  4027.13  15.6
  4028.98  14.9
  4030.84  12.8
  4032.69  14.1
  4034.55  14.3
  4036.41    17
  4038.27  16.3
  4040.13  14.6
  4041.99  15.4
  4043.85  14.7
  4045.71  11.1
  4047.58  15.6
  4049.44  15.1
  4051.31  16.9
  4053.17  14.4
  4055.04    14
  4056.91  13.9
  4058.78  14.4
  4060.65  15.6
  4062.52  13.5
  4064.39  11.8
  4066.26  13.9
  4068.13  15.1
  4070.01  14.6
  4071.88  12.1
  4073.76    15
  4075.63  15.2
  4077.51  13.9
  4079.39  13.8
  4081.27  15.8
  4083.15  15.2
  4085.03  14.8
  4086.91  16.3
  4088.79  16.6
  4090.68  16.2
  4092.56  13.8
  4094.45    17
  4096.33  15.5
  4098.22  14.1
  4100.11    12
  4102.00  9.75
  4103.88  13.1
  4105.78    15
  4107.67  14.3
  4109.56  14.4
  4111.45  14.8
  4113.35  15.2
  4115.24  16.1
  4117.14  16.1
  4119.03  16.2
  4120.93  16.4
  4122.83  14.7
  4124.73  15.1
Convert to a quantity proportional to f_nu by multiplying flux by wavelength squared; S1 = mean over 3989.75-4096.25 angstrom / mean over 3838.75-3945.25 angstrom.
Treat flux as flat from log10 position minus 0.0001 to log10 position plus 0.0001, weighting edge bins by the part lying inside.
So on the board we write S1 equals 1.4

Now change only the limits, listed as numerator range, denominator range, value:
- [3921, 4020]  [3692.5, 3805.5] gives 1.16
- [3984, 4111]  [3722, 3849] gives 1.51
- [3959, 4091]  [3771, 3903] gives 1.29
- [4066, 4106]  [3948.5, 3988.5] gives 1.40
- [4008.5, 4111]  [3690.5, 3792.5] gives 1.56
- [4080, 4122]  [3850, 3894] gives 1.39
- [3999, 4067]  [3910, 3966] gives 1.52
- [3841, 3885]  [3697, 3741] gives 1.34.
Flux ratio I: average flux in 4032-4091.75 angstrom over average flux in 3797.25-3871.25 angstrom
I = 1.27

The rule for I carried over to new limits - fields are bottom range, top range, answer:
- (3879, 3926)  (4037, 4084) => 1.22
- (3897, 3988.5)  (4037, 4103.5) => 1.38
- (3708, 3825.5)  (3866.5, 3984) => 0.95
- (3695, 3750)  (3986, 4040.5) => 1.52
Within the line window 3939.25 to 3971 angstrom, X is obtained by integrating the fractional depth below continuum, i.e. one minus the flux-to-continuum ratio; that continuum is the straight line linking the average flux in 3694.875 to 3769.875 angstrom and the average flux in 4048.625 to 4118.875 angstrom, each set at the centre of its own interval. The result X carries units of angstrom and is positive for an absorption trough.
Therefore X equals 7.1 angstrom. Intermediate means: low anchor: 10.3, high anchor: 14.6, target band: 10.1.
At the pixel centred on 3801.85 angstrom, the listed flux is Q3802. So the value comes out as 15.3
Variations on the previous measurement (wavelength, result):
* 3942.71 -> 9.93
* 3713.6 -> 13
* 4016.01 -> 16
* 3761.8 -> 10.2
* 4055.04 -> 14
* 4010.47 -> 15.7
